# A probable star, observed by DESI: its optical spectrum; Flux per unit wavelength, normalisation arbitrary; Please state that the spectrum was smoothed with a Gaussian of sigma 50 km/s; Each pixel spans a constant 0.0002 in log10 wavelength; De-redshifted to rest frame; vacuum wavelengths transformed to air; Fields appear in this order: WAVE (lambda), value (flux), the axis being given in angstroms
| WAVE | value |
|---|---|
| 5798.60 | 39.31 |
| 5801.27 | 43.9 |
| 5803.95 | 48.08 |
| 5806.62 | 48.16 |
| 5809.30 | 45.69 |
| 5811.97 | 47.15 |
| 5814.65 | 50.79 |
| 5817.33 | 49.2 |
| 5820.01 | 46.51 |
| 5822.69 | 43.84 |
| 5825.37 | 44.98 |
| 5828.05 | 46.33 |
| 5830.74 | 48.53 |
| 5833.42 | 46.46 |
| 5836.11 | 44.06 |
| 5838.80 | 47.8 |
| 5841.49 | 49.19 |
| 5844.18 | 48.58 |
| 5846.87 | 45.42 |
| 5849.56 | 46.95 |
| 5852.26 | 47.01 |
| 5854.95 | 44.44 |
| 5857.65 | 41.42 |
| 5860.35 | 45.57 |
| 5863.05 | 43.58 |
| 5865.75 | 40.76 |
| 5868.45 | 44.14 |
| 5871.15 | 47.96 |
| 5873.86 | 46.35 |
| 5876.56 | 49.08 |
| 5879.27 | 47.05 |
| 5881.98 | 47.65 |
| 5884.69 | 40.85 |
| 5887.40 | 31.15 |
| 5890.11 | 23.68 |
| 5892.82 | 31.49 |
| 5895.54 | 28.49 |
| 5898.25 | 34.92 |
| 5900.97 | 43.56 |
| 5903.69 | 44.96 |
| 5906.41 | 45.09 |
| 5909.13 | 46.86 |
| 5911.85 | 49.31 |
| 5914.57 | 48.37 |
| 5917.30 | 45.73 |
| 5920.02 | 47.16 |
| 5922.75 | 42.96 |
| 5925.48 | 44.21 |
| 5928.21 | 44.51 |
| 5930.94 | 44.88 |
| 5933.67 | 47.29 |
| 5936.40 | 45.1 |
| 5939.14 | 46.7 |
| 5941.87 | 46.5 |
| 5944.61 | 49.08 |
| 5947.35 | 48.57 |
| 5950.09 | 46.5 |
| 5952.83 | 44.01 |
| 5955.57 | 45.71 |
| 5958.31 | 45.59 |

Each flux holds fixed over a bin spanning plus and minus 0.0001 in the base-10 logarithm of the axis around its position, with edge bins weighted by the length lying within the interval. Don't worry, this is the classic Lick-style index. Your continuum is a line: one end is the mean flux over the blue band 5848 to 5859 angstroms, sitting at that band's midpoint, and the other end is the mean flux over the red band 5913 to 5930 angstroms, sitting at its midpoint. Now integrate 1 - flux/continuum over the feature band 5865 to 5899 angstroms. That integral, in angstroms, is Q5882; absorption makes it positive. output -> 4.23 angstroms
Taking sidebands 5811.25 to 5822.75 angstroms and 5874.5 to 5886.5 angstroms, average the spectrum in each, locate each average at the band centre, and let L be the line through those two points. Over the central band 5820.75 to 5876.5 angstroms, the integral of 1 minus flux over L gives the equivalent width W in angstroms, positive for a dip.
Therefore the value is 1.2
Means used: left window 47.9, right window 45.6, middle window 45.8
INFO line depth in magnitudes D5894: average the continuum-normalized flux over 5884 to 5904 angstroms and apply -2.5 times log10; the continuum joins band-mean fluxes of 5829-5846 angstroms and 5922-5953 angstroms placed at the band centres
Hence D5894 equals 0.34 mag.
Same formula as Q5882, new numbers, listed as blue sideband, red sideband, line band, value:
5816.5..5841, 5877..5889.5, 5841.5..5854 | -0.7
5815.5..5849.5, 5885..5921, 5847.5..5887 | -1.3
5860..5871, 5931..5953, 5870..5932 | 3.8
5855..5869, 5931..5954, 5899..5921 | -0.4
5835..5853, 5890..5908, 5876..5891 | 0.0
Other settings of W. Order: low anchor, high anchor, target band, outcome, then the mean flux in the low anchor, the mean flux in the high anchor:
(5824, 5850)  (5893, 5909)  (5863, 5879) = -1.02 angstroms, 46.8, 39.4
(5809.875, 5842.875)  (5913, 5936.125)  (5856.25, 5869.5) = 0.98 angstroms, 47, 45.7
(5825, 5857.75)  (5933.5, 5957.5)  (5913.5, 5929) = 0.35 angstroms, 46.5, 46.6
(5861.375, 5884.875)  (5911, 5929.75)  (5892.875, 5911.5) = 2.15 angstroms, 45.5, 45.9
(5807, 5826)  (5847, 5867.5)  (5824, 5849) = -0.63 angstroms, 47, 44.3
